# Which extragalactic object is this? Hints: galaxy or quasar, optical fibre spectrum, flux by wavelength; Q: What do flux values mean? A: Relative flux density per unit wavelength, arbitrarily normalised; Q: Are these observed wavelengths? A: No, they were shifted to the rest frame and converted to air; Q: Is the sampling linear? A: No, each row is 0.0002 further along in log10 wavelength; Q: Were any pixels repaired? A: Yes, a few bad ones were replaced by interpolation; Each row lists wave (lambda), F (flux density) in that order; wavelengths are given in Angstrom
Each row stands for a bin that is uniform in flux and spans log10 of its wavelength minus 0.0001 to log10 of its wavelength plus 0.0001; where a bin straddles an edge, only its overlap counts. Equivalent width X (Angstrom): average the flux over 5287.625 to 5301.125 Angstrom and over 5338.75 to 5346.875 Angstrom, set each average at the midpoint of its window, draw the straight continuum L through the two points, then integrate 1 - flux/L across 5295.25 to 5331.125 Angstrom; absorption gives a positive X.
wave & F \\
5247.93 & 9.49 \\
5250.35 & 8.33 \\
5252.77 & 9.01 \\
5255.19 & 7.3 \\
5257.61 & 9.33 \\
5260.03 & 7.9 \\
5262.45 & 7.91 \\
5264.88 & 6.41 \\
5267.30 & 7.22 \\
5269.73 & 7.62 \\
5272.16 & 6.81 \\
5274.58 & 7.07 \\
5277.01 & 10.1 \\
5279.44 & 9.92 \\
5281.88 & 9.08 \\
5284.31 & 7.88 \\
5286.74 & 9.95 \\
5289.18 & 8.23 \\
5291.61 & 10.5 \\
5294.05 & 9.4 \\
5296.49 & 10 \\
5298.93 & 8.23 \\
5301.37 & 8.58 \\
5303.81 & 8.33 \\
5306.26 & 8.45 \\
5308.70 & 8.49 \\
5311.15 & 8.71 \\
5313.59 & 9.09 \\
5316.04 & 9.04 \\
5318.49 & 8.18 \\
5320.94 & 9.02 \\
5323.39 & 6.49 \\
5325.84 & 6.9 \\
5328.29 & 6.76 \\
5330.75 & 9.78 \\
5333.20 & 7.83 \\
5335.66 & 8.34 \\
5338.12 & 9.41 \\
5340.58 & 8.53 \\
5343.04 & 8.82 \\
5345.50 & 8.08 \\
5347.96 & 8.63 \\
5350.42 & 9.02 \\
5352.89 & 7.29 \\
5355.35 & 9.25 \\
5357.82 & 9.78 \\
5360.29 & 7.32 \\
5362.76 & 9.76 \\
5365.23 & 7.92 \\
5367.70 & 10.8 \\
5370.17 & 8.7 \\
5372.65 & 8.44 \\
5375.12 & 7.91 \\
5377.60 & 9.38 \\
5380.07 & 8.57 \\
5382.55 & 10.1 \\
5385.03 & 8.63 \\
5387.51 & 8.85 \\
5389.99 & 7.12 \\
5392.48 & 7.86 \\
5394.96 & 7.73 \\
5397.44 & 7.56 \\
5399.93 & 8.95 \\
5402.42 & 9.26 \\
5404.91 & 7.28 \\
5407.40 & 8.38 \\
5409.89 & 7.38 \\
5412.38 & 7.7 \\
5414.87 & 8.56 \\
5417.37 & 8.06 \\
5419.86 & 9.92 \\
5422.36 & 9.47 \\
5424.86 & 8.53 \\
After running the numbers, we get 2.4 Angstrom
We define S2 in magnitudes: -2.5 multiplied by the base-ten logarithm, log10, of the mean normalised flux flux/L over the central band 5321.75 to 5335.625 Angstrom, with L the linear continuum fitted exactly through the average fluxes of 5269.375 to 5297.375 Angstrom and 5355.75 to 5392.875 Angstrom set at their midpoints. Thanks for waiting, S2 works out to 0.15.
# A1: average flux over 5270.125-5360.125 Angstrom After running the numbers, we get 8.59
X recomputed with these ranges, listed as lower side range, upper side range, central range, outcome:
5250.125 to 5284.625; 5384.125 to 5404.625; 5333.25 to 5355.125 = -0.9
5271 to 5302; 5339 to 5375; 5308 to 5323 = 0.3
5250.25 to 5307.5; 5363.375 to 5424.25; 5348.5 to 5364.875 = -0.3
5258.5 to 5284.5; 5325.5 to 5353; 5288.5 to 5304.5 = -1.9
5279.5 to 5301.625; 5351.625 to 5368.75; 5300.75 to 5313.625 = 0.7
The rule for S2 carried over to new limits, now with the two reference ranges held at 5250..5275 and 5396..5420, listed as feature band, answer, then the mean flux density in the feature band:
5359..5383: -0.10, 8.85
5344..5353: -0.05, 8.39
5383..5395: -0.01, 8.2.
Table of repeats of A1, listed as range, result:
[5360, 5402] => 8.61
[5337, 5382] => 8.78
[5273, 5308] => 8.95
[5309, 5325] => 8.39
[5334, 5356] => 8.56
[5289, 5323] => 8.84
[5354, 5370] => 9.1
